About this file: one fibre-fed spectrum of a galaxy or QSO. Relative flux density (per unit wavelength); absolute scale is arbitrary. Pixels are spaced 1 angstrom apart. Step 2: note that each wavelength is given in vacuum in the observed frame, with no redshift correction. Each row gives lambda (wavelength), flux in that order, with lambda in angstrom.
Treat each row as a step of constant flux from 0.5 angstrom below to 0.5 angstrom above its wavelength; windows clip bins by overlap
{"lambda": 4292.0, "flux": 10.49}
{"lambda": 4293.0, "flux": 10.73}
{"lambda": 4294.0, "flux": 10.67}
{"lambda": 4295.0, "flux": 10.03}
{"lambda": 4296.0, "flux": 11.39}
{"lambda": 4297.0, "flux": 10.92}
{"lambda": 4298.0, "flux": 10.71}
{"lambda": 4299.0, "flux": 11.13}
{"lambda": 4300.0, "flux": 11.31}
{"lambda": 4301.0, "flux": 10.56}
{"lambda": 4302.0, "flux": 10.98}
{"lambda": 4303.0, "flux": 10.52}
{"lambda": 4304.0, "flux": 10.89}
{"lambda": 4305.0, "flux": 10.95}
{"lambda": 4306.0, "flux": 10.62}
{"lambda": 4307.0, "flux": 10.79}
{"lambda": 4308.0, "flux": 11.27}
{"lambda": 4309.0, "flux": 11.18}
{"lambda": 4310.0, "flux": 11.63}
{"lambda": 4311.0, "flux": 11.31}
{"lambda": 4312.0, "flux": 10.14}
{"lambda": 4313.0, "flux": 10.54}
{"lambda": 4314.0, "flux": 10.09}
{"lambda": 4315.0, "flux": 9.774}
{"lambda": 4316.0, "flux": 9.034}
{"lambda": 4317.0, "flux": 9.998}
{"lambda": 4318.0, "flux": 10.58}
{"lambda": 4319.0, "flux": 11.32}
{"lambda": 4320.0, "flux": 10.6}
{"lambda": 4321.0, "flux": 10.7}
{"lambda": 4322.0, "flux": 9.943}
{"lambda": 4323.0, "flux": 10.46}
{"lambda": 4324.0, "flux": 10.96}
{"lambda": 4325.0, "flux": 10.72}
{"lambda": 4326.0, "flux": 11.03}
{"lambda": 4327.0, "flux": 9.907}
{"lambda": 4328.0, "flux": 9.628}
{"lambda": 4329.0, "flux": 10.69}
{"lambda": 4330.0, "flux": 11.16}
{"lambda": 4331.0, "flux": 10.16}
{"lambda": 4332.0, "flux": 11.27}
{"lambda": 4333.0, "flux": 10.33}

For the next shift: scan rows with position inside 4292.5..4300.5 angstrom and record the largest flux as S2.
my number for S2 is 11.39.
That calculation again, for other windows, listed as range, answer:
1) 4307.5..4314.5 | 11.63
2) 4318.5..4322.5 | 11.32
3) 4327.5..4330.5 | 11.16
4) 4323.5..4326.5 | 11.03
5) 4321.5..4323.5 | 10.46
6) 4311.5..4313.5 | 10.54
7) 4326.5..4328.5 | 9.907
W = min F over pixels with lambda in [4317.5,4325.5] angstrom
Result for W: 9.943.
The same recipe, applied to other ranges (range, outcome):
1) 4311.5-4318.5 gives 9.034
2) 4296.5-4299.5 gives 10.71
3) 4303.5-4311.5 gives 10.62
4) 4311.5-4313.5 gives 10.14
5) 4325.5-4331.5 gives 9.628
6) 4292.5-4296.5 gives 10.03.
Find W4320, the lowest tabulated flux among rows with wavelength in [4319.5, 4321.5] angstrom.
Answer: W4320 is 10.6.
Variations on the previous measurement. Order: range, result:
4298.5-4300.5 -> 11.13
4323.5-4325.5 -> 10.72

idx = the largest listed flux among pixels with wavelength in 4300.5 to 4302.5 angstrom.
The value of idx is 10.98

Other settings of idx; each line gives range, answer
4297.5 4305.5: 11.31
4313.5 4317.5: 10.09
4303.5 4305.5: 10.95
